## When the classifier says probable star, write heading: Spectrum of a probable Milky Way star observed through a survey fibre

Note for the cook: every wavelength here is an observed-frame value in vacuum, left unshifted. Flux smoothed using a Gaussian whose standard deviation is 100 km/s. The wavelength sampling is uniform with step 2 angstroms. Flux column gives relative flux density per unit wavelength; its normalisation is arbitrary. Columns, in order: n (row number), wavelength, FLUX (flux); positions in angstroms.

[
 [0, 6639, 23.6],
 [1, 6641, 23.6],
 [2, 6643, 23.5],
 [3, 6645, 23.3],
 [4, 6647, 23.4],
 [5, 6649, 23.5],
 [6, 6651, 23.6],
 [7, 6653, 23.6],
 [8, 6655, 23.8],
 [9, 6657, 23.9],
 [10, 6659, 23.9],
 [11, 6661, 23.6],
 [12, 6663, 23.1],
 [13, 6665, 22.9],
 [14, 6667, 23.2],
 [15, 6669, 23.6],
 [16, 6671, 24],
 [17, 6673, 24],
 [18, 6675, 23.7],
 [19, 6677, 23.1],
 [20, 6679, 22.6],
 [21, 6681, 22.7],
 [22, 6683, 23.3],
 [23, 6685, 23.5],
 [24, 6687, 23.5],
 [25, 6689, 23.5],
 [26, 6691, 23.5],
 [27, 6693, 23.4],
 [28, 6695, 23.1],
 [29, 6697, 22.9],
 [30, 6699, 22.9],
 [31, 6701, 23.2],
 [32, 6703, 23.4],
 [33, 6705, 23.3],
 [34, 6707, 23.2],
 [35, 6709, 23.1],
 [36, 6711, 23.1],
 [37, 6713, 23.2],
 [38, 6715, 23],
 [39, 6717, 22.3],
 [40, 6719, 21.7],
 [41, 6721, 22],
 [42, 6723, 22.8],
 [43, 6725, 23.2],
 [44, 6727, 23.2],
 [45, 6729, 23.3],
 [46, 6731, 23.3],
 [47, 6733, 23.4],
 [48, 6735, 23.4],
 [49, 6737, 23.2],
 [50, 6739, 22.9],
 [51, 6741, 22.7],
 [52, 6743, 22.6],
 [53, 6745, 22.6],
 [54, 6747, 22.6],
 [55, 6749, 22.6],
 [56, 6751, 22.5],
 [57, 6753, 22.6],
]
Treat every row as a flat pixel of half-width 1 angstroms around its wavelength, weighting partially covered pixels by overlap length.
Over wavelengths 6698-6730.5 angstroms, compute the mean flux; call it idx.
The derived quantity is 22.9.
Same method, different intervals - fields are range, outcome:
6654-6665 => 23.6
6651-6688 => 23.4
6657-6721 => 23.2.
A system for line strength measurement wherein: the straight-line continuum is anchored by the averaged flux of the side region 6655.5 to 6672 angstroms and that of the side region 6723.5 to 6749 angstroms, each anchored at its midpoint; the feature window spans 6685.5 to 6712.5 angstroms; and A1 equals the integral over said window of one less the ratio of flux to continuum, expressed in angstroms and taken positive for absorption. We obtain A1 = 0.0 angstroms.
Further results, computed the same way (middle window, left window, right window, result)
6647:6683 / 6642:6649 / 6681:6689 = -0.1 angstroms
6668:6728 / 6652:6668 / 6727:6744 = 0.4 angstroms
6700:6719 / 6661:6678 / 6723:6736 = 0.3 angstroms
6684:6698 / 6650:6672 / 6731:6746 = 0.0 angstroms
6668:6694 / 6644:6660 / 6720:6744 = 0.0 angstroms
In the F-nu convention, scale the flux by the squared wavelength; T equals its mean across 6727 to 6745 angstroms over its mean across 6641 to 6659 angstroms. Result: 1.0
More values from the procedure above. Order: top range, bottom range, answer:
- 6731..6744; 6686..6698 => 1.00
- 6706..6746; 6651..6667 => 0.99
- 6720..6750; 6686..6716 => 1.00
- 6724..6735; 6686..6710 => 1.01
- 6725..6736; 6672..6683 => 1.02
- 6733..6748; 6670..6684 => 1.00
